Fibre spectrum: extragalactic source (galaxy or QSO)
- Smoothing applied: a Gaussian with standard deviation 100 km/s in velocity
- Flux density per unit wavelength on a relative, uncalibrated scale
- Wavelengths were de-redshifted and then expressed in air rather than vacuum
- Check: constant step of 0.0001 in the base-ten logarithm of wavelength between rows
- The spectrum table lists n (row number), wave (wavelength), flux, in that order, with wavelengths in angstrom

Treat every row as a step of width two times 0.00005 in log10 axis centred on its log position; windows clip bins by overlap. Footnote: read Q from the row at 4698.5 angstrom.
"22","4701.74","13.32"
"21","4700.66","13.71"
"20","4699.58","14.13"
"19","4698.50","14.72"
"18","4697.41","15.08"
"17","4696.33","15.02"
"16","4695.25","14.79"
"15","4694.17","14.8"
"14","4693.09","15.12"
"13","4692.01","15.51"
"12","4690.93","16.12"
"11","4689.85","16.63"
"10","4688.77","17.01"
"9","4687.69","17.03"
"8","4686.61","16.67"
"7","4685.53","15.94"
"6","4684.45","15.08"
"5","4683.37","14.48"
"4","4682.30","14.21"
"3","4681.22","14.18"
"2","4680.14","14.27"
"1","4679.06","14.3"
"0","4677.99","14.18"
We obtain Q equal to 14.72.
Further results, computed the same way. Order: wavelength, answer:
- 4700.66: 13.71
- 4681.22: 14.18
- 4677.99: 14.18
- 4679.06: 14.3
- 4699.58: 14.13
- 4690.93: 16.12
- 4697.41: 15.08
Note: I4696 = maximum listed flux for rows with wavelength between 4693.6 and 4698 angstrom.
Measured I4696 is 15.08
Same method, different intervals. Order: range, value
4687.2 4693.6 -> 17.03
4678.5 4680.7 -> 14.3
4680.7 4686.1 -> 15.94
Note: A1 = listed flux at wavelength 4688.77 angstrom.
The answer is 17.01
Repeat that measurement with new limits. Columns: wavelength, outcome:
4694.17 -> 14.8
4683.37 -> 14.48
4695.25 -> 14.79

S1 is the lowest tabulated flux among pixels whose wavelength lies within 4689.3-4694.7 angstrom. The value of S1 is 14.8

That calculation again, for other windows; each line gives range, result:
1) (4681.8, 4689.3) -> 14.21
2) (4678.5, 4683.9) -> 14.18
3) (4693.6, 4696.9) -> 14.79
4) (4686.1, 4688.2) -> 16.67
